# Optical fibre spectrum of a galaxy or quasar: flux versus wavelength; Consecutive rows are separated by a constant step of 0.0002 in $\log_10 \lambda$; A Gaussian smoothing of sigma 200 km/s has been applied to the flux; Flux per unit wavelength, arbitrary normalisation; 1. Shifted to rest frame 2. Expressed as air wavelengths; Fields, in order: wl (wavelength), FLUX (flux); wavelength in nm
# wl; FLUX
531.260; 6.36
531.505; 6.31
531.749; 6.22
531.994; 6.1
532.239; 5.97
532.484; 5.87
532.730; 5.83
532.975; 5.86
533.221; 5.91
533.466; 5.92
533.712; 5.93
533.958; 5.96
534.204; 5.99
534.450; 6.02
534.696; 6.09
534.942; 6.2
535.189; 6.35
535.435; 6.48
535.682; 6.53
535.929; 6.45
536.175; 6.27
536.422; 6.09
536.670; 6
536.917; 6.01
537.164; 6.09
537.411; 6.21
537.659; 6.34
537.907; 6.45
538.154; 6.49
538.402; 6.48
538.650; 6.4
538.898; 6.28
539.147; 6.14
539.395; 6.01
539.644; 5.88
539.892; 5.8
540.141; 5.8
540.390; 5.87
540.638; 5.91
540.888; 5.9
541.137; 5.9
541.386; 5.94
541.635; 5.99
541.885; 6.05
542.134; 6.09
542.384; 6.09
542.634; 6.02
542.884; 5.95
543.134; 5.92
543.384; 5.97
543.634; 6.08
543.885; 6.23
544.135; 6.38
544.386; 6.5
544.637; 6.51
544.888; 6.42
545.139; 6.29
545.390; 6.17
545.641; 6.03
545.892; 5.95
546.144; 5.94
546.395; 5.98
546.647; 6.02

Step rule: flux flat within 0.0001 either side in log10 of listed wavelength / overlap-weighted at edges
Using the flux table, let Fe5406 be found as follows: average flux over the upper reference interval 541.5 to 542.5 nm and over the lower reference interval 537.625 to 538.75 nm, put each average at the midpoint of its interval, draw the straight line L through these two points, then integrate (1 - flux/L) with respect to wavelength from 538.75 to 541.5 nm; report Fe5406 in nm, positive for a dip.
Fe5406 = 0.13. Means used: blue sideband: 6.44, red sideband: 6.05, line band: 5.95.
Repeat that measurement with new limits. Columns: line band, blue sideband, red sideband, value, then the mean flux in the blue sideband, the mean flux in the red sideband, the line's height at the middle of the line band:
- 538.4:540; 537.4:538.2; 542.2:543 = 0.04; 6.38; 6.02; 6.28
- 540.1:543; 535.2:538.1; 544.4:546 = 0.14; 6.28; 6.25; 6.26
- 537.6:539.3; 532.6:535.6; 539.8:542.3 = -0.11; 6.05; 5.93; 5.97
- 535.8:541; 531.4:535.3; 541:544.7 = -0.06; 6.03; 6.1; 6.07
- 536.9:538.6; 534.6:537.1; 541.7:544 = -0.04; 6.24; 6.04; 6.19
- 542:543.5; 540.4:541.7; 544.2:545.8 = 0.02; 5.92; 6.31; 6.09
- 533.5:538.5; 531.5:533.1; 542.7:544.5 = -0.14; 6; 6.14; 6.05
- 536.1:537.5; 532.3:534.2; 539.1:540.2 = -0.05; 5.9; 5.92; 5.91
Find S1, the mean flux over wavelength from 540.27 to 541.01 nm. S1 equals 5.89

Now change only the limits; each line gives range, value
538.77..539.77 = 6.08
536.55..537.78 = 6.13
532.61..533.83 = 5.89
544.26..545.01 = 6.47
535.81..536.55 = 6.27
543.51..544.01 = 6.15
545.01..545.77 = 6.17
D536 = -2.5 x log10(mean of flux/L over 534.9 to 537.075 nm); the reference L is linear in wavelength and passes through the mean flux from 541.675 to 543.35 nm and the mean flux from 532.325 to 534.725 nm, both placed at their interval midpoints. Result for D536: -0.05 mag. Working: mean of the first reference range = 5.93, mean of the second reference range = 6.02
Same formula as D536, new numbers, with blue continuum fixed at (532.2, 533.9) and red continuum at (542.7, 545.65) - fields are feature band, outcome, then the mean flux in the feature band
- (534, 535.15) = -0.027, 6.09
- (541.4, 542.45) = 0.018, 6.04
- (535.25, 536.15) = -0.085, 6.46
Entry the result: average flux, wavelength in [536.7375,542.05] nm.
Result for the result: 6.09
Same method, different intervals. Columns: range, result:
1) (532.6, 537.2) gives 6.1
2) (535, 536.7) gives 6.32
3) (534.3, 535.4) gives 6.19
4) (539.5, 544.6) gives 6.02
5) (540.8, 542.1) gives 5.97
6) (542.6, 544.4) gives 6.11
